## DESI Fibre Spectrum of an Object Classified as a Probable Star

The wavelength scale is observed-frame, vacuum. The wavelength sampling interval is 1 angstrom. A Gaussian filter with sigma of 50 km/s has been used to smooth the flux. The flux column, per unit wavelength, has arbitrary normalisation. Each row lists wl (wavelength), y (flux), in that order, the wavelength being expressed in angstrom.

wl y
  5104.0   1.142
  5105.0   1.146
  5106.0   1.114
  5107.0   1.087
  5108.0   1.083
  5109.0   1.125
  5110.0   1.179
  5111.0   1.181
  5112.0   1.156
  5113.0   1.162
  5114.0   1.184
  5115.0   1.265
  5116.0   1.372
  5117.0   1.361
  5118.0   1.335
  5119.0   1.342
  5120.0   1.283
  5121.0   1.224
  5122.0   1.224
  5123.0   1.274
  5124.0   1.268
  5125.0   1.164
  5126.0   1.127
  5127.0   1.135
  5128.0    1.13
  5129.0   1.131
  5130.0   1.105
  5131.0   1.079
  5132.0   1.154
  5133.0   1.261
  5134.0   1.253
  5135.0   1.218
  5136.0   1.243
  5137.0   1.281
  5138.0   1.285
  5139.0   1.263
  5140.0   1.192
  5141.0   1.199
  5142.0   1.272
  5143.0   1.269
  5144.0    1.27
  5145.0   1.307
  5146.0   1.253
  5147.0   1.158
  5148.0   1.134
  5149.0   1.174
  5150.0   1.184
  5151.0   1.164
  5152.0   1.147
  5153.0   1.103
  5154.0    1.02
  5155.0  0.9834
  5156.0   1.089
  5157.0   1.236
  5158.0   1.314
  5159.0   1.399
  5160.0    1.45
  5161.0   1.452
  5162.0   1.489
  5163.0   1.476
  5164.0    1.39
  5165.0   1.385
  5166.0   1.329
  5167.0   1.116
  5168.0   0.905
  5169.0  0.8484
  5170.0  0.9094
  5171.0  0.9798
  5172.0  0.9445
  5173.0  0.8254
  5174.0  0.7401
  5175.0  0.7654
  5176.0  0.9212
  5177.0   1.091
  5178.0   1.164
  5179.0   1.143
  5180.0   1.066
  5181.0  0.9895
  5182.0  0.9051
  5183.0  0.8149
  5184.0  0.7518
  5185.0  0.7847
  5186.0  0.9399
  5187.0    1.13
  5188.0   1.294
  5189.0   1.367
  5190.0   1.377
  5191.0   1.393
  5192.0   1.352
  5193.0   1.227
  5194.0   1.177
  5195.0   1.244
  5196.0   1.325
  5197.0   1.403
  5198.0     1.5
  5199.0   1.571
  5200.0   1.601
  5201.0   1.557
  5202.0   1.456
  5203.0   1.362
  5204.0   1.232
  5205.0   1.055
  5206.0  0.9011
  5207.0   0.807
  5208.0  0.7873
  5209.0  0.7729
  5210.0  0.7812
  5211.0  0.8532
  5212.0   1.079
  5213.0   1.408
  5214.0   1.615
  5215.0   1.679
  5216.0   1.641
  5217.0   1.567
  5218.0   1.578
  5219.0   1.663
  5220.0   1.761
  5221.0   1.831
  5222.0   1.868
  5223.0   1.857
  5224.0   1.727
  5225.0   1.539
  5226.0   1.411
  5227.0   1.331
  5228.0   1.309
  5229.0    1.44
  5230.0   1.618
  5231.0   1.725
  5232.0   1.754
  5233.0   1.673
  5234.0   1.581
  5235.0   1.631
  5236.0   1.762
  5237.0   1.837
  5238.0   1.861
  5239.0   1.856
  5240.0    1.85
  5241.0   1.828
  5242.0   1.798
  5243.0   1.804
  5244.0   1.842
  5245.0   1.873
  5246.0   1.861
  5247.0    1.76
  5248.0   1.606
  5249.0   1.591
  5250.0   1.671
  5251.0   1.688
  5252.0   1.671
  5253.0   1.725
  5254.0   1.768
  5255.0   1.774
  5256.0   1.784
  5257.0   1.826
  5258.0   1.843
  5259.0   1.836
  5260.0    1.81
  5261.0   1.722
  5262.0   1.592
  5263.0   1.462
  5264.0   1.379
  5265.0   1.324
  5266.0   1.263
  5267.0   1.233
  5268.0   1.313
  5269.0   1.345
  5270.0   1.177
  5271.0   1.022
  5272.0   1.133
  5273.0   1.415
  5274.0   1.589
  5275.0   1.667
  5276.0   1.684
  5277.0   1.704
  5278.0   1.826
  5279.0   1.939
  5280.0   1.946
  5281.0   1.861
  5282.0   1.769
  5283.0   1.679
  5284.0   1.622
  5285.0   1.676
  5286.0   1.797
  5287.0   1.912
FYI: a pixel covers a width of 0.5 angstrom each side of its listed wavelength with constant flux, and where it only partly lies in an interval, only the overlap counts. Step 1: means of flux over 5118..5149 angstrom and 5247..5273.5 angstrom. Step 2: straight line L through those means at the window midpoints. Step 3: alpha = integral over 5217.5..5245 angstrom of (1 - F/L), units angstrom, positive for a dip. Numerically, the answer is -4.3 angstrom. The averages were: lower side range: 1.22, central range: 1.7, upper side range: 1.54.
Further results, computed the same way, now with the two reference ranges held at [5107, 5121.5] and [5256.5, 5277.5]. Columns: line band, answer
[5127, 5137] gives 0.6 angstrom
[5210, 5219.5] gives -0.1 angstrom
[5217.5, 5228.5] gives -1.6 angstrom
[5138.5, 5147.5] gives 0.2 angstrom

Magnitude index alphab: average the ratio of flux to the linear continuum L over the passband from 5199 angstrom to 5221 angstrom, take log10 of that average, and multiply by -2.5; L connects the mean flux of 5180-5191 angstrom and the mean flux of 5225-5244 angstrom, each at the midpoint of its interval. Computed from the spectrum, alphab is 0.04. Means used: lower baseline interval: 1.05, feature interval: 1.31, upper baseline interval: 1.67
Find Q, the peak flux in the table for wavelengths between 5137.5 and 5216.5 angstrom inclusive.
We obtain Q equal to 1.679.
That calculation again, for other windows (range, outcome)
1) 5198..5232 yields 1.868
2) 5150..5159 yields 1.399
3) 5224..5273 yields 1.873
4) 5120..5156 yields 1.307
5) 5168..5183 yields 1.164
